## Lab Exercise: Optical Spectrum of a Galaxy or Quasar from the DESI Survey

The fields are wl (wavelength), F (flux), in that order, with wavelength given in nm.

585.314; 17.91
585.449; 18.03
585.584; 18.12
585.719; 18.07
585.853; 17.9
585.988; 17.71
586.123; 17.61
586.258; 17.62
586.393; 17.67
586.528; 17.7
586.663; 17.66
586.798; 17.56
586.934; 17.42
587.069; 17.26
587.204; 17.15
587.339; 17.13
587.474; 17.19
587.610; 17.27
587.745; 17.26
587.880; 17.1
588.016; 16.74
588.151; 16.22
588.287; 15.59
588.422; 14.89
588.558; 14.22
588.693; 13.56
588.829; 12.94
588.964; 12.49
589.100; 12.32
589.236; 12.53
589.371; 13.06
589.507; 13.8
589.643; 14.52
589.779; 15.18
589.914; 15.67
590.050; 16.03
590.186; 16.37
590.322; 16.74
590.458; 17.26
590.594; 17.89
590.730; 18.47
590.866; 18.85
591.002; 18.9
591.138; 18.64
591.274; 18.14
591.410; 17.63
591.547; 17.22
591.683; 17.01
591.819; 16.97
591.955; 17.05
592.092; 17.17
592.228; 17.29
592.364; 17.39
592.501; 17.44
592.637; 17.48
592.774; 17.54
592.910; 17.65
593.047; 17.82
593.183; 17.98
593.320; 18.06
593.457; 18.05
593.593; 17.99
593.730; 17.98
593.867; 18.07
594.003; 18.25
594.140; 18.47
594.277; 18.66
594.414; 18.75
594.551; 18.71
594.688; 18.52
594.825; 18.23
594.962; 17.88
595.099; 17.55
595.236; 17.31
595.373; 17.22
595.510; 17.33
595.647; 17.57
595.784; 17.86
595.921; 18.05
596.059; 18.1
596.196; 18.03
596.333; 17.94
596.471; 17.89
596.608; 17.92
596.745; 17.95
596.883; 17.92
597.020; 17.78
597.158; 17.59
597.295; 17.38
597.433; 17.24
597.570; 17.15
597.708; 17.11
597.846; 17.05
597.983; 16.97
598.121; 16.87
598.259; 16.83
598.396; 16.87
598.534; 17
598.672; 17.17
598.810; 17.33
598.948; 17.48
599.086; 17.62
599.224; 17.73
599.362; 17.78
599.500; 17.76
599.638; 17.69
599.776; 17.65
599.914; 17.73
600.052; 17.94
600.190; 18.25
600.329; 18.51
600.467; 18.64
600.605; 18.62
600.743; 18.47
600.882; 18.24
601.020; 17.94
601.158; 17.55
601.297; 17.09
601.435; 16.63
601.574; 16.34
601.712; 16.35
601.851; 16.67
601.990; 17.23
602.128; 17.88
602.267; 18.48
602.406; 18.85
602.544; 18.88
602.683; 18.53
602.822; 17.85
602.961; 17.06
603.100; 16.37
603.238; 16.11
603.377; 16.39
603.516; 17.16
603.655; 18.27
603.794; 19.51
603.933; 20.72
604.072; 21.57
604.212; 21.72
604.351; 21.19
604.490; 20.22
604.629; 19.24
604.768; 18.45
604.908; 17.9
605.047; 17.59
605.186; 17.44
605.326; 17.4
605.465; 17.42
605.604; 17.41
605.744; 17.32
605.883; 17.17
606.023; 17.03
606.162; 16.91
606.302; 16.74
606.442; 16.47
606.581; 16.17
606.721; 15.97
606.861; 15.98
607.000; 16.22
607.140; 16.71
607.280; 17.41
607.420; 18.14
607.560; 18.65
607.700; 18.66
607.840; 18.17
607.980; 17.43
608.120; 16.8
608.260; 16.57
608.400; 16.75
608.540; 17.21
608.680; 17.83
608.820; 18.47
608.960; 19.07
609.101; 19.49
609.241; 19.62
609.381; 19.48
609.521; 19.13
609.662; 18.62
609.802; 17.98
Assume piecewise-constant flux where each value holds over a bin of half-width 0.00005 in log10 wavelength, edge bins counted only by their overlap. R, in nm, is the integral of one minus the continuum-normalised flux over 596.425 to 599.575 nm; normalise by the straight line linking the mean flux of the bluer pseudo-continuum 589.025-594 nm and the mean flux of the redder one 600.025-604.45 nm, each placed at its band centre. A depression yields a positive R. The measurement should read 0.05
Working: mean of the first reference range 16.9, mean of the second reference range 18.2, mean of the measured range 17.4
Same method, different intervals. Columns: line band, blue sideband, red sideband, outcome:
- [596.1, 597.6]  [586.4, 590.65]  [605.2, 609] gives -0.118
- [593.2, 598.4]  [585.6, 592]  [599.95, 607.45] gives -0.204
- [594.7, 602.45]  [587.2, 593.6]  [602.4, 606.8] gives -0.113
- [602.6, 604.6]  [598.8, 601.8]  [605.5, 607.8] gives -0.161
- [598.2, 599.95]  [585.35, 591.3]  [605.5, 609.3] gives -0.045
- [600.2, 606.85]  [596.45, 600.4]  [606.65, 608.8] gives -0.197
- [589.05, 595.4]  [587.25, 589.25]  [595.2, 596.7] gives -0.244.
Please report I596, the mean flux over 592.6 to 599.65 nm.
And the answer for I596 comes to 17.7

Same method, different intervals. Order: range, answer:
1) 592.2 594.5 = 17.9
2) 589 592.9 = 16.6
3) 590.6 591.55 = 18.3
